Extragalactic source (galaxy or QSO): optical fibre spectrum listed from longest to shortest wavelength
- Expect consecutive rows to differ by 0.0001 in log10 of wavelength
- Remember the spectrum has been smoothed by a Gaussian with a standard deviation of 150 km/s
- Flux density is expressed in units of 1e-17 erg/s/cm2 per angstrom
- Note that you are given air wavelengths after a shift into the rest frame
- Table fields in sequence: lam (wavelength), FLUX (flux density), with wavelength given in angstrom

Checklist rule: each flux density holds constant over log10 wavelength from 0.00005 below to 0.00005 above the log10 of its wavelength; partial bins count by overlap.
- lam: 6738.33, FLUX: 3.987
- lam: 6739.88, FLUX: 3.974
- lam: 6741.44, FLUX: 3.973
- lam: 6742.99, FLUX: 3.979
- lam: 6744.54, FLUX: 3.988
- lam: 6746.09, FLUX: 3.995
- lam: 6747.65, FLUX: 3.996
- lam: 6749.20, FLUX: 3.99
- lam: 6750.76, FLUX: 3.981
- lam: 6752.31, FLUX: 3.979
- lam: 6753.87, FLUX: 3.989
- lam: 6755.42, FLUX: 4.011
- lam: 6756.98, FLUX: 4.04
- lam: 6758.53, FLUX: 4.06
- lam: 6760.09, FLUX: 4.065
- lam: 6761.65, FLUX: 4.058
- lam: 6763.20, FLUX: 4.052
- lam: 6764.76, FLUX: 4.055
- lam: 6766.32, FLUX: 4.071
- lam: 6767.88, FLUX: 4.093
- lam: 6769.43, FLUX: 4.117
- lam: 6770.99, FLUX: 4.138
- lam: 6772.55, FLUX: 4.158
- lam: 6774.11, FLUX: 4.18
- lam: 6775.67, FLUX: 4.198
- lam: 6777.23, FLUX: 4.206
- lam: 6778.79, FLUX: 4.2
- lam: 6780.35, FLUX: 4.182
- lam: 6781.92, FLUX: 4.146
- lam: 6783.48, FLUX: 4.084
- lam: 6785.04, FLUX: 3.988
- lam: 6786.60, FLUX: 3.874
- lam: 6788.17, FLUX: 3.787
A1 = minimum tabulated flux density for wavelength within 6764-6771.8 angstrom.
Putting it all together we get 4.055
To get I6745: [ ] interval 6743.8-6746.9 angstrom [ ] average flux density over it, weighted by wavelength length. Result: 3.99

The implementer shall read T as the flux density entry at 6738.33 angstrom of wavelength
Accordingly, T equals 3.987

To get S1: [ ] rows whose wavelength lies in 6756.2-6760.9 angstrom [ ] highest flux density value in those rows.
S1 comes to 4.065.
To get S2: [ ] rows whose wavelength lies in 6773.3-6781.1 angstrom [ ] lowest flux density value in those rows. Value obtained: 4.18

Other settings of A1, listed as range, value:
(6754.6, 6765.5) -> 4.011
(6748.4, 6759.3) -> 3.979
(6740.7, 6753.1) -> 3.973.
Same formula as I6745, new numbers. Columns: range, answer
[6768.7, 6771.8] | 4.13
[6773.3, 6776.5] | 4.19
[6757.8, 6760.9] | 4.05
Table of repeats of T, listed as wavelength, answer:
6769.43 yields 4.117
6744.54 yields 3.988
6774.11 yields 4.18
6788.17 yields 3.787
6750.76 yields 3.981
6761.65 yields 4.058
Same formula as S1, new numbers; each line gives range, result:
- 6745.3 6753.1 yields 3.996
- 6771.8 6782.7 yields 4.206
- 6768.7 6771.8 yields 4.138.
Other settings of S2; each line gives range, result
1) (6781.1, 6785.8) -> 3.988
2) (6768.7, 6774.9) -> 4.117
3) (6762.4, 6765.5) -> 4.052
